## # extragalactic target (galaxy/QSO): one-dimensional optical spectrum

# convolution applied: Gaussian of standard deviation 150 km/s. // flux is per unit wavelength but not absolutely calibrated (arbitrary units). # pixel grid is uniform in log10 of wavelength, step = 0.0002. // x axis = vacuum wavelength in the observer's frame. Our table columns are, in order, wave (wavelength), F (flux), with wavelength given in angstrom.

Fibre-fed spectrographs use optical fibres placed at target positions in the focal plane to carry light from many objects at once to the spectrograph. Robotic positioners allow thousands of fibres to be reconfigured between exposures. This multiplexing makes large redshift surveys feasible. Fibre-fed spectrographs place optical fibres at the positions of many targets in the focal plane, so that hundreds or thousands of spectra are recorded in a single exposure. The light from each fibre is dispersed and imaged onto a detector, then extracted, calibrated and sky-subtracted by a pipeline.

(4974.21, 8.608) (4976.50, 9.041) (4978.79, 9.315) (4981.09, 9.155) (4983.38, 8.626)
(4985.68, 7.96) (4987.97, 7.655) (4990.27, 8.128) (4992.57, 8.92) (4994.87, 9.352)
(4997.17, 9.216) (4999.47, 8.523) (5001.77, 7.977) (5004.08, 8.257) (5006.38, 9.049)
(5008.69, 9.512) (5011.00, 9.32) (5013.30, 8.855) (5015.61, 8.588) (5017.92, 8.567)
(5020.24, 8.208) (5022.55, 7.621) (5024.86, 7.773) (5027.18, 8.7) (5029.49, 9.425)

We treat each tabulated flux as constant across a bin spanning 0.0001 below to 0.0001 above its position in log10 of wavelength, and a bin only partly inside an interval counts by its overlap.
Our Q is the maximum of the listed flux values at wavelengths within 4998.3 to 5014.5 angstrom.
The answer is 9.512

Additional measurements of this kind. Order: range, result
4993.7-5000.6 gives 9.352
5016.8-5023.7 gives 8.567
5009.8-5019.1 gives 9.32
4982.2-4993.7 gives 8.92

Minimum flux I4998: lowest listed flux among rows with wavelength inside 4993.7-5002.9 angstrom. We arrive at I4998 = 7.977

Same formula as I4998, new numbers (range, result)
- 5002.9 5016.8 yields 8.257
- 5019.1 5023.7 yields 7.621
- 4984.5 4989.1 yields 7.655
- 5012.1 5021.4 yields 8.208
